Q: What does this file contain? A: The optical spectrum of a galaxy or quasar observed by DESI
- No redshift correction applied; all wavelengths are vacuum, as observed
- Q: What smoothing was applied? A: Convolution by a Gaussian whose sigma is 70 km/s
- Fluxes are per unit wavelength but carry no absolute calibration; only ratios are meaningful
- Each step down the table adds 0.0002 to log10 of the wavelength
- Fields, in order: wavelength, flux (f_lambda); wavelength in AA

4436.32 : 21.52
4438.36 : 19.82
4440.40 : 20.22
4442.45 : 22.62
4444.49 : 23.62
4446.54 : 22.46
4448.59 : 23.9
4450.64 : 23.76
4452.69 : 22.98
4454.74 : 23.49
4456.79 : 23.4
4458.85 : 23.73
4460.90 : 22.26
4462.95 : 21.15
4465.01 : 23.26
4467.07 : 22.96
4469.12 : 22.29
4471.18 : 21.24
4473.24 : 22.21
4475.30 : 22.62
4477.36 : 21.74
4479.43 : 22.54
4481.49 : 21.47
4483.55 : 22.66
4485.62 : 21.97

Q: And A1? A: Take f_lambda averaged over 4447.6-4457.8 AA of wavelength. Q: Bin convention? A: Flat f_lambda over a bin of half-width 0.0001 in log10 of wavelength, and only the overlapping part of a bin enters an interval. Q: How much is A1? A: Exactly 23.5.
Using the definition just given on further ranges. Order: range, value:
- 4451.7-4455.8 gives 23.3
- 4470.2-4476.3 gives 22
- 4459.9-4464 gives 21.7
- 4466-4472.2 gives 22.2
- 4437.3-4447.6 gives 21.8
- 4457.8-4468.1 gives 22.7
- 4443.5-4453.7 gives 23.3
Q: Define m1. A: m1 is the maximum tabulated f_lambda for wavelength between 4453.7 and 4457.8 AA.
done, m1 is 23.49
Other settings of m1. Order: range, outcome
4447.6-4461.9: 23.9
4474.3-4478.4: 22.62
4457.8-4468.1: 23.73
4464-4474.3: 23.26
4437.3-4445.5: 23.62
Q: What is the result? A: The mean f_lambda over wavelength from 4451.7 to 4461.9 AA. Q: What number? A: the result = 23.2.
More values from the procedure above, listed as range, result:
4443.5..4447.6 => 23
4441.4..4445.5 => 23.1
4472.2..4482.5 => 22.1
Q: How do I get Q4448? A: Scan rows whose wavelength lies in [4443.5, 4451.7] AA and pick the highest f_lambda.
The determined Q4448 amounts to 23.9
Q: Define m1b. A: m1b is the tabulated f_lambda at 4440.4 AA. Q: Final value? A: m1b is 20.22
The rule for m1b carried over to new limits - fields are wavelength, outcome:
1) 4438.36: 19.82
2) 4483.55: 22.66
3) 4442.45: 22.62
